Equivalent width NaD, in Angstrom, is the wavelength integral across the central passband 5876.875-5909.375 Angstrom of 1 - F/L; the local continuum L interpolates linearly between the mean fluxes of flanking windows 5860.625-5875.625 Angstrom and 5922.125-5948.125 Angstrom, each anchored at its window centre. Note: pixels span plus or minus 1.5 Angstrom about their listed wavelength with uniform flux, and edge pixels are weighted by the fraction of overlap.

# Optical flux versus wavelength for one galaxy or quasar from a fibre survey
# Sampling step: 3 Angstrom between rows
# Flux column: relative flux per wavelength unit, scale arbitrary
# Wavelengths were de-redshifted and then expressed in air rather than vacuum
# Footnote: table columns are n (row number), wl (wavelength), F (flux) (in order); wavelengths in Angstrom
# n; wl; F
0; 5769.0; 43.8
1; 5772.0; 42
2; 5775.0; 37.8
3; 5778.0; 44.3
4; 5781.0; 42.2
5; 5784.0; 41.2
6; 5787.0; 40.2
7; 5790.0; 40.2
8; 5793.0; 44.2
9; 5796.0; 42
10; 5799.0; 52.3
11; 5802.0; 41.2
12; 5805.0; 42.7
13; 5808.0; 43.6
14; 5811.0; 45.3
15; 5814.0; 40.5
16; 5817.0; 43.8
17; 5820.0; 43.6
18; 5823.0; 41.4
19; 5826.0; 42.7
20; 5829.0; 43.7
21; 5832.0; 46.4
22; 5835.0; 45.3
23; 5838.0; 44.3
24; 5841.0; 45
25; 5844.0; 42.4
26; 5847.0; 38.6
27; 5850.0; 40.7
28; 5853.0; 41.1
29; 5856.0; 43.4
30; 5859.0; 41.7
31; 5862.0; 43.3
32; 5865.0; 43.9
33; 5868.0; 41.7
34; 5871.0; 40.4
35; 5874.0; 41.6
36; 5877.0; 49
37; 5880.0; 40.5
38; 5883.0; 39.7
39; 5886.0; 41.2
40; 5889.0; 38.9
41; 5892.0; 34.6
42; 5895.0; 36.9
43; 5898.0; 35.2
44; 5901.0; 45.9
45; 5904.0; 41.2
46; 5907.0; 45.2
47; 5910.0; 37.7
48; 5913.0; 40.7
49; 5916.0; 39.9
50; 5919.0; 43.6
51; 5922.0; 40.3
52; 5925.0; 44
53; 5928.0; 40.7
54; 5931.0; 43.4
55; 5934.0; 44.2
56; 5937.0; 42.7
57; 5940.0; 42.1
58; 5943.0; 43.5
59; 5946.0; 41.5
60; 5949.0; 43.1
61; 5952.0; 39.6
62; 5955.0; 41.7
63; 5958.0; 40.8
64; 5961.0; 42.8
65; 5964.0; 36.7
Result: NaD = 1.6 Angstrom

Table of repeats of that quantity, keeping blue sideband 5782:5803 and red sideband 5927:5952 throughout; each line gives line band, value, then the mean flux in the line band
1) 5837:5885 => 0.6 Angstrom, 42.3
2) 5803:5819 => -0.1 Angstrom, 43.1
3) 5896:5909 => 0.3 Angstrom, 41.5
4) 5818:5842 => -0.6 Angstrom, 44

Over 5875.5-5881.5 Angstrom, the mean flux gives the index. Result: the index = 44.8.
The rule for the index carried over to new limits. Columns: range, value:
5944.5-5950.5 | 42.3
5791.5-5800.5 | 46.2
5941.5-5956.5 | 41.9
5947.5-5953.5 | 41.4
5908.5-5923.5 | 40.4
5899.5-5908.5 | 44.1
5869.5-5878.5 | 43.7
